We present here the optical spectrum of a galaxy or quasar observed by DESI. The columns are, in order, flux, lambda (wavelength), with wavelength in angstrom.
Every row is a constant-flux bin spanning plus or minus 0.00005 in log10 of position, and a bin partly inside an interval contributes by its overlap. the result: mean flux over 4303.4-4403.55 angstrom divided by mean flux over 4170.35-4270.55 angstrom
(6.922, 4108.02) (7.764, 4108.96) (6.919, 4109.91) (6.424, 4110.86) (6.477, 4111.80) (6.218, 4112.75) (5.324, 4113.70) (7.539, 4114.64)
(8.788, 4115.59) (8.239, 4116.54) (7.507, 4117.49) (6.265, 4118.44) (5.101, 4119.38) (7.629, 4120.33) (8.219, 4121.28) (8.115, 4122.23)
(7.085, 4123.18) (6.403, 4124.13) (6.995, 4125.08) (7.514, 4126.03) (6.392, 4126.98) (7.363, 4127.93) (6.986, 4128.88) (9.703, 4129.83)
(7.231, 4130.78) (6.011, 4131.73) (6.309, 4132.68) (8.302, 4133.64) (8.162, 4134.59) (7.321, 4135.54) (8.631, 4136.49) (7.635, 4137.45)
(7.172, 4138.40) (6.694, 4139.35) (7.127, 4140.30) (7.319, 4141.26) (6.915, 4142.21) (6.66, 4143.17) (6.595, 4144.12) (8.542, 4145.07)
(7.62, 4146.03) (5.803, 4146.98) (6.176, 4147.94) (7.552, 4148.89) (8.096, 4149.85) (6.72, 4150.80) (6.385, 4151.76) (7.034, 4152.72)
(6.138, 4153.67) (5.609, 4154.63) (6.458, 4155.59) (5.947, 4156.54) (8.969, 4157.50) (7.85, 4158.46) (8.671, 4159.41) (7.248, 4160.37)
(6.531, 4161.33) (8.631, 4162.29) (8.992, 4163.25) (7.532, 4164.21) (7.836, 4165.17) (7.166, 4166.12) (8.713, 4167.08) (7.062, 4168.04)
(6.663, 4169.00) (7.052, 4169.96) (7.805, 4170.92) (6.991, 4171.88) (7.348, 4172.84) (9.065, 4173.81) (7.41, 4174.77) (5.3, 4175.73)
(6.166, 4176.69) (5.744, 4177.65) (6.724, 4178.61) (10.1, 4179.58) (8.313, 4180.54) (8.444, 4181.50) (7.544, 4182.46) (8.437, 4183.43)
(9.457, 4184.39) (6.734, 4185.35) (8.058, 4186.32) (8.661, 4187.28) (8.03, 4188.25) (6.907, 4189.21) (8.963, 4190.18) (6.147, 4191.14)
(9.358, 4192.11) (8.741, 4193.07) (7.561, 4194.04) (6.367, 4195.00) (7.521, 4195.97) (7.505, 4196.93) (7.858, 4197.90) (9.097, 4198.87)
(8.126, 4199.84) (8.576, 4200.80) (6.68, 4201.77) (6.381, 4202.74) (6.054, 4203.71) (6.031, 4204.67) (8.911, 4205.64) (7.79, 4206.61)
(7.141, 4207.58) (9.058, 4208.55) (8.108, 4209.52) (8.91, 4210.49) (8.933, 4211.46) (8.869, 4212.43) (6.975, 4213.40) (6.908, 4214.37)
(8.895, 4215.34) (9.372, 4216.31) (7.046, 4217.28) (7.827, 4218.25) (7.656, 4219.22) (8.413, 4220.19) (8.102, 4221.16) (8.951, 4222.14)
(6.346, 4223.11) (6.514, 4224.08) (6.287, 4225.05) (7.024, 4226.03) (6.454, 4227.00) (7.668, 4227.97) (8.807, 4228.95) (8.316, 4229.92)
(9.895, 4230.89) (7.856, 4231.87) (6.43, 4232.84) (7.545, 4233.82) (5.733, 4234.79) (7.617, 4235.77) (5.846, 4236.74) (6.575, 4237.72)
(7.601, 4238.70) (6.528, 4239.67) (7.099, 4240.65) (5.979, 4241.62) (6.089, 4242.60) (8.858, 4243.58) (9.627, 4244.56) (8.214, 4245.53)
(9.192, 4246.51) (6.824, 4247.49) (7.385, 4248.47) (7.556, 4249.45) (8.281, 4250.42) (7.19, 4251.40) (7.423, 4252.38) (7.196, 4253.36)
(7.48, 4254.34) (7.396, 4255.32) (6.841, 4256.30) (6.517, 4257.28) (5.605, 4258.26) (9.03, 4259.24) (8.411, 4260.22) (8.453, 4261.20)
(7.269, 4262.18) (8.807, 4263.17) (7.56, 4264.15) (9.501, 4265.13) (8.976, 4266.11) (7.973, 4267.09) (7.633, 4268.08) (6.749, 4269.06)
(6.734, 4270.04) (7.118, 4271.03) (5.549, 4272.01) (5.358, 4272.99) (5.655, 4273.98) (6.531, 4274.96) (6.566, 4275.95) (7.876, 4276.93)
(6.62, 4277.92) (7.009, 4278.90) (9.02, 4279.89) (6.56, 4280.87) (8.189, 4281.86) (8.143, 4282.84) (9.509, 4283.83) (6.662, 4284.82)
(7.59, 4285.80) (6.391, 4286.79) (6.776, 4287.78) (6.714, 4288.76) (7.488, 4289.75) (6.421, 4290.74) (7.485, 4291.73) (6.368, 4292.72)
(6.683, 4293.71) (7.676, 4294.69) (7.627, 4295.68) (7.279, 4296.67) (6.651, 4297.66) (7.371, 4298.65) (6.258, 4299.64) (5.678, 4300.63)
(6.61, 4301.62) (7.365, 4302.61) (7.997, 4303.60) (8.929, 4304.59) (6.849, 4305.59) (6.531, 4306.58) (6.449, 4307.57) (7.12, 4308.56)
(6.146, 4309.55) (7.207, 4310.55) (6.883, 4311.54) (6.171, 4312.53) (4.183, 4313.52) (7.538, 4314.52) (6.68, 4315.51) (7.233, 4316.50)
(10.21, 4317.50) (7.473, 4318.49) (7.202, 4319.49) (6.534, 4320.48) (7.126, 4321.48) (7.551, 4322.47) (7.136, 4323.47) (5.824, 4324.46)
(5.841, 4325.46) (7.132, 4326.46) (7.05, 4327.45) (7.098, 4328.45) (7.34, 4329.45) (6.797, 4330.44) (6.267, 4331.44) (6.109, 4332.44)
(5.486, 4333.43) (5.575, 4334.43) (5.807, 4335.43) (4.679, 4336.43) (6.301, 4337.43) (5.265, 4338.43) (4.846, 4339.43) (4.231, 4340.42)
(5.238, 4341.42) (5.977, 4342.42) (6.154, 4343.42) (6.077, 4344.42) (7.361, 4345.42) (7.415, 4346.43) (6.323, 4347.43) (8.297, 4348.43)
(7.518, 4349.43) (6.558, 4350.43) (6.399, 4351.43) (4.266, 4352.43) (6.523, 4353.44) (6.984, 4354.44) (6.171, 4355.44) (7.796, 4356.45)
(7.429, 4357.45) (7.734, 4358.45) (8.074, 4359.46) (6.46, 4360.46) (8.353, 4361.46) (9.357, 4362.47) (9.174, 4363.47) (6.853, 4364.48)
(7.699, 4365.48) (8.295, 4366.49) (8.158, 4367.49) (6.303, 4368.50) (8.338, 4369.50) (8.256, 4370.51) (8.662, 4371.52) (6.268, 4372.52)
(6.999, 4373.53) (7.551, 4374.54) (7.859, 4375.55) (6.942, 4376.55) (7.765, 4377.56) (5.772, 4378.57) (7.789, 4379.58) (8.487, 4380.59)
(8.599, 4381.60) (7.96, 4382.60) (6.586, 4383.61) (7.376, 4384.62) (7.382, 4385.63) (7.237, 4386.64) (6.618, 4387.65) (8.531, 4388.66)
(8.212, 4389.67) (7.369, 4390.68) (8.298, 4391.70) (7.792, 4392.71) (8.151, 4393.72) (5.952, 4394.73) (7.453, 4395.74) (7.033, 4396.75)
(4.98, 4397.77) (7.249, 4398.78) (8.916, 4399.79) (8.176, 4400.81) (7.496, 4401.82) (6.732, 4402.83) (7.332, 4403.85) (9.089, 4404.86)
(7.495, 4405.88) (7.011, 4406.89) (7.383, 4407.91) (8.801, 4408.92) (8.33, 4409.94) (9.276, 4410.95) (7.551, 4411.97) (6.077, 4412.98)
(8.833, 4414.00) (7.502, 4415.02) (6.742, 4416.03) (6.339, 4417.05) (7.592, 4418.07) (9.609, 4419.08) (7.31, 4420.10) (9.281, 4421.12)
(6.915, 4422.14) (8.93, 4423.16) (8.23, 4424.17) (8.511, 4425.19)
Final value 0.92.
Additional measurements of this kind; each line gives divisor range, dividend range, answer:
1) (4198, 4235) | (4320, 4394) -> 0.91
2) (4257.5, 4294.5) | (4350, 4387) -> 1.01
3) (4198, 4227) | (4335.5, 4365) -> 0.86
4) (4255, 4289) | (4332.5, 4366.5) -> 0.90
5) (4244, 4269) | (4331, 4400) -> 0.90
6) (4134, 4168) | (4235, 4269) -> 1.03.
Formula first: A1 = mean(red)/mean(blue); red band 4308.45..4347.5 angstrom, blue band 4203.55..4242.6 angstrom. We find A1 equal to 0.9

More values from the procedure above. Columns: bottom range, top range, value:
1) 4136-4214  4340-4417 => 0.98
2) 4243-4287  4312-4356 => 0.86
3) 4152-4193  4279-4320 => 0.94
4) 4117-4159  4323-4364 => 0.92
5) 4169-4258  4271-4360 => 0.89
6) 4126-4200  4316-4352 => 0.87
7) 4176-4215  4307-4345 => 0.82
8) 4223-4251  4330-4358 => 0.84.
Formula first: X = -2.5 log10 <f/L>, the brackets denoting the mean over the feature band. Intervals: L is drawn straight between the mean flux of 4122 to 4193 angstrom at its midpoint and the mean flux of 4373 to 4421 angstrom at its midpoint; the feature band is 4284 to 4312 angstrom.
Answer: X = 0.08 mag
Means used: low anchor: 7.43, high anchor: 7.58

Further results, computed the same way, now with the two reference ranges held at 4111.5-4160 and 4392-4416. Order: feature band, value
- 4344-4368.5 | 0.03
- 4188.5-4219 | -0.08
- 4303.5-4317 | 0.09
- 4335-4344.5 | 0.35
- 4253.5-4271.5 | -0.04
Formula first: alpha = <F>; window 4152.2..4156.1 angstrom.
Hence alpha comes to 6.31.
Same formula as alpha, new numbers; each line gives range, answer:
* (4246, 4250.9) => 7.85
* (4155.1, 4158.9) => 7.29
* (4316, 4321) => 7.72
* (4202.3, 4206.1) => 6.84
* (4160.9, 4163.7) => 8.06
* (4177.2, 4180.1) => 7.54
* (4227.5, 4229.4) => 8.2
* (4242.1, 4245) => 8.14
